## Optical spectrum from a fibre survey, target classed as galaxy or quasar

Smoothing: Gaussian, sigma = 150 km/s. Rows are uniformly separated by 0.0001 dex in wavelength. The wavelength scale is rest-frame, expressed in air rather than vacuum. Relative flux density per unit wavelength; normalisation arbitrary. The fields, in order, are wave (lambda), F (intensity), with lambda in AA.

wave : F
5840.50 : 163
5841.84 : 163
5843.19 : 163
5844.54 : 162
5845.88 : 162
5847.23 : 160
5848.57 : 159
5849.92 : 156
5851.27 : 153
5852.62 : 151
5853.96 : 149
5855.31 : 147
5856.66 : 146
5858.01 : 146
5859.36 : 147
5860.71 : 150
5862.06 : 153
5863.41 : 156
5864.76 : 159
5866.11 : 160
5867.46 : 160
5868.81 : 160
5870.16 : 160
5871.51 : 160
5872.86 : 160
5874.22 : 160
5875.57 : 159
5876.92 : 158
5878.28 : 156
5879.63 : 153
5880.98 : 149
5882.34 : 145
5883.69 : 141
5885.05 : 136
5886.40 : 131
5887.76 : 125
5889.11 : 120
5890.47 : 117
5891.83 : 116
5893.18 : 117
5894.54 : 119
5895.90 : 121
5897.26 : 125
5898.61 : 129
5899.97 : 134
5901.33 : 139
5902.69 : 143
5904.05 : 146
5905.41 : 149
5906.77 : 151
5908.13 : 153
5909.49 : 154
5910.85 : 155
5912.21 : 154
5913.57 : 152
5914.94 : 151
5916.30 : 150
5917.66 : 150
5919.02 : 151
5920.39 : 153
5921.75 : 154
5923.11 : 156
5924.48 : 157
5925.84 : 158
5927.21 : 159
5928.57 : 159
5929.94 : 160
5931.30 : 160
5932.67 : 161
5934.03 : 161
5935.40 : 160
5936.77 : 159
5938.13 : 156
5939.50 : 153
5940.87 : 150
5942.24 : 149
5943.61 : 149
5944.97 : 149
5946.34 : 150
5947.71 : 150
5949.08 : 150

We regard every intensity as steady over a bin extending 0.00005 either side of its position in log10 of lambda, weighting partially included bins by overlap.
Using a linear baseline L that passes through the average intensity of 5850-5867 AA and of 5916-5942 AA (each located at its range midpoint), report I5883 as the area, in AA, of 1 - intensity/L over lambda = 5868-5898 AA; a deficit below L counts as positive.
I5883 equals 2.50 AA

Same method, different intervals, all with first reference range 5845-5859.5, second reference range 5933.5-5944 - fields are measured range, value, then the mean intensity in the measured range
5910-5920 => 0.14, 152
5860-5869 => -0.22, 157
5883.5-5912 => 3.55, 135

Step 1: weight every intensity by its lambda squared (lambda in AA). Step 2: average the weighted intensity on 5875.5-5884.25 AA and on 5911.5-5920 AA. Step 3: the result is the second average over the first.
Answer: 1.01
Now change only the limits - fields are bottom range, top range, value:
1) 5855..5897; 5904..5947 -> 1.09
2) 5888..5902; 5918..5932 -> 1.28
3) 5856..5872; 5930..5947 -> 1.03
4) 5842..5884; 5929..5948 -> 1.03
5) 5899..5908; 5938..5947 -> 1.06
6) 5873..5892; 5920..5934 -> 1.13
